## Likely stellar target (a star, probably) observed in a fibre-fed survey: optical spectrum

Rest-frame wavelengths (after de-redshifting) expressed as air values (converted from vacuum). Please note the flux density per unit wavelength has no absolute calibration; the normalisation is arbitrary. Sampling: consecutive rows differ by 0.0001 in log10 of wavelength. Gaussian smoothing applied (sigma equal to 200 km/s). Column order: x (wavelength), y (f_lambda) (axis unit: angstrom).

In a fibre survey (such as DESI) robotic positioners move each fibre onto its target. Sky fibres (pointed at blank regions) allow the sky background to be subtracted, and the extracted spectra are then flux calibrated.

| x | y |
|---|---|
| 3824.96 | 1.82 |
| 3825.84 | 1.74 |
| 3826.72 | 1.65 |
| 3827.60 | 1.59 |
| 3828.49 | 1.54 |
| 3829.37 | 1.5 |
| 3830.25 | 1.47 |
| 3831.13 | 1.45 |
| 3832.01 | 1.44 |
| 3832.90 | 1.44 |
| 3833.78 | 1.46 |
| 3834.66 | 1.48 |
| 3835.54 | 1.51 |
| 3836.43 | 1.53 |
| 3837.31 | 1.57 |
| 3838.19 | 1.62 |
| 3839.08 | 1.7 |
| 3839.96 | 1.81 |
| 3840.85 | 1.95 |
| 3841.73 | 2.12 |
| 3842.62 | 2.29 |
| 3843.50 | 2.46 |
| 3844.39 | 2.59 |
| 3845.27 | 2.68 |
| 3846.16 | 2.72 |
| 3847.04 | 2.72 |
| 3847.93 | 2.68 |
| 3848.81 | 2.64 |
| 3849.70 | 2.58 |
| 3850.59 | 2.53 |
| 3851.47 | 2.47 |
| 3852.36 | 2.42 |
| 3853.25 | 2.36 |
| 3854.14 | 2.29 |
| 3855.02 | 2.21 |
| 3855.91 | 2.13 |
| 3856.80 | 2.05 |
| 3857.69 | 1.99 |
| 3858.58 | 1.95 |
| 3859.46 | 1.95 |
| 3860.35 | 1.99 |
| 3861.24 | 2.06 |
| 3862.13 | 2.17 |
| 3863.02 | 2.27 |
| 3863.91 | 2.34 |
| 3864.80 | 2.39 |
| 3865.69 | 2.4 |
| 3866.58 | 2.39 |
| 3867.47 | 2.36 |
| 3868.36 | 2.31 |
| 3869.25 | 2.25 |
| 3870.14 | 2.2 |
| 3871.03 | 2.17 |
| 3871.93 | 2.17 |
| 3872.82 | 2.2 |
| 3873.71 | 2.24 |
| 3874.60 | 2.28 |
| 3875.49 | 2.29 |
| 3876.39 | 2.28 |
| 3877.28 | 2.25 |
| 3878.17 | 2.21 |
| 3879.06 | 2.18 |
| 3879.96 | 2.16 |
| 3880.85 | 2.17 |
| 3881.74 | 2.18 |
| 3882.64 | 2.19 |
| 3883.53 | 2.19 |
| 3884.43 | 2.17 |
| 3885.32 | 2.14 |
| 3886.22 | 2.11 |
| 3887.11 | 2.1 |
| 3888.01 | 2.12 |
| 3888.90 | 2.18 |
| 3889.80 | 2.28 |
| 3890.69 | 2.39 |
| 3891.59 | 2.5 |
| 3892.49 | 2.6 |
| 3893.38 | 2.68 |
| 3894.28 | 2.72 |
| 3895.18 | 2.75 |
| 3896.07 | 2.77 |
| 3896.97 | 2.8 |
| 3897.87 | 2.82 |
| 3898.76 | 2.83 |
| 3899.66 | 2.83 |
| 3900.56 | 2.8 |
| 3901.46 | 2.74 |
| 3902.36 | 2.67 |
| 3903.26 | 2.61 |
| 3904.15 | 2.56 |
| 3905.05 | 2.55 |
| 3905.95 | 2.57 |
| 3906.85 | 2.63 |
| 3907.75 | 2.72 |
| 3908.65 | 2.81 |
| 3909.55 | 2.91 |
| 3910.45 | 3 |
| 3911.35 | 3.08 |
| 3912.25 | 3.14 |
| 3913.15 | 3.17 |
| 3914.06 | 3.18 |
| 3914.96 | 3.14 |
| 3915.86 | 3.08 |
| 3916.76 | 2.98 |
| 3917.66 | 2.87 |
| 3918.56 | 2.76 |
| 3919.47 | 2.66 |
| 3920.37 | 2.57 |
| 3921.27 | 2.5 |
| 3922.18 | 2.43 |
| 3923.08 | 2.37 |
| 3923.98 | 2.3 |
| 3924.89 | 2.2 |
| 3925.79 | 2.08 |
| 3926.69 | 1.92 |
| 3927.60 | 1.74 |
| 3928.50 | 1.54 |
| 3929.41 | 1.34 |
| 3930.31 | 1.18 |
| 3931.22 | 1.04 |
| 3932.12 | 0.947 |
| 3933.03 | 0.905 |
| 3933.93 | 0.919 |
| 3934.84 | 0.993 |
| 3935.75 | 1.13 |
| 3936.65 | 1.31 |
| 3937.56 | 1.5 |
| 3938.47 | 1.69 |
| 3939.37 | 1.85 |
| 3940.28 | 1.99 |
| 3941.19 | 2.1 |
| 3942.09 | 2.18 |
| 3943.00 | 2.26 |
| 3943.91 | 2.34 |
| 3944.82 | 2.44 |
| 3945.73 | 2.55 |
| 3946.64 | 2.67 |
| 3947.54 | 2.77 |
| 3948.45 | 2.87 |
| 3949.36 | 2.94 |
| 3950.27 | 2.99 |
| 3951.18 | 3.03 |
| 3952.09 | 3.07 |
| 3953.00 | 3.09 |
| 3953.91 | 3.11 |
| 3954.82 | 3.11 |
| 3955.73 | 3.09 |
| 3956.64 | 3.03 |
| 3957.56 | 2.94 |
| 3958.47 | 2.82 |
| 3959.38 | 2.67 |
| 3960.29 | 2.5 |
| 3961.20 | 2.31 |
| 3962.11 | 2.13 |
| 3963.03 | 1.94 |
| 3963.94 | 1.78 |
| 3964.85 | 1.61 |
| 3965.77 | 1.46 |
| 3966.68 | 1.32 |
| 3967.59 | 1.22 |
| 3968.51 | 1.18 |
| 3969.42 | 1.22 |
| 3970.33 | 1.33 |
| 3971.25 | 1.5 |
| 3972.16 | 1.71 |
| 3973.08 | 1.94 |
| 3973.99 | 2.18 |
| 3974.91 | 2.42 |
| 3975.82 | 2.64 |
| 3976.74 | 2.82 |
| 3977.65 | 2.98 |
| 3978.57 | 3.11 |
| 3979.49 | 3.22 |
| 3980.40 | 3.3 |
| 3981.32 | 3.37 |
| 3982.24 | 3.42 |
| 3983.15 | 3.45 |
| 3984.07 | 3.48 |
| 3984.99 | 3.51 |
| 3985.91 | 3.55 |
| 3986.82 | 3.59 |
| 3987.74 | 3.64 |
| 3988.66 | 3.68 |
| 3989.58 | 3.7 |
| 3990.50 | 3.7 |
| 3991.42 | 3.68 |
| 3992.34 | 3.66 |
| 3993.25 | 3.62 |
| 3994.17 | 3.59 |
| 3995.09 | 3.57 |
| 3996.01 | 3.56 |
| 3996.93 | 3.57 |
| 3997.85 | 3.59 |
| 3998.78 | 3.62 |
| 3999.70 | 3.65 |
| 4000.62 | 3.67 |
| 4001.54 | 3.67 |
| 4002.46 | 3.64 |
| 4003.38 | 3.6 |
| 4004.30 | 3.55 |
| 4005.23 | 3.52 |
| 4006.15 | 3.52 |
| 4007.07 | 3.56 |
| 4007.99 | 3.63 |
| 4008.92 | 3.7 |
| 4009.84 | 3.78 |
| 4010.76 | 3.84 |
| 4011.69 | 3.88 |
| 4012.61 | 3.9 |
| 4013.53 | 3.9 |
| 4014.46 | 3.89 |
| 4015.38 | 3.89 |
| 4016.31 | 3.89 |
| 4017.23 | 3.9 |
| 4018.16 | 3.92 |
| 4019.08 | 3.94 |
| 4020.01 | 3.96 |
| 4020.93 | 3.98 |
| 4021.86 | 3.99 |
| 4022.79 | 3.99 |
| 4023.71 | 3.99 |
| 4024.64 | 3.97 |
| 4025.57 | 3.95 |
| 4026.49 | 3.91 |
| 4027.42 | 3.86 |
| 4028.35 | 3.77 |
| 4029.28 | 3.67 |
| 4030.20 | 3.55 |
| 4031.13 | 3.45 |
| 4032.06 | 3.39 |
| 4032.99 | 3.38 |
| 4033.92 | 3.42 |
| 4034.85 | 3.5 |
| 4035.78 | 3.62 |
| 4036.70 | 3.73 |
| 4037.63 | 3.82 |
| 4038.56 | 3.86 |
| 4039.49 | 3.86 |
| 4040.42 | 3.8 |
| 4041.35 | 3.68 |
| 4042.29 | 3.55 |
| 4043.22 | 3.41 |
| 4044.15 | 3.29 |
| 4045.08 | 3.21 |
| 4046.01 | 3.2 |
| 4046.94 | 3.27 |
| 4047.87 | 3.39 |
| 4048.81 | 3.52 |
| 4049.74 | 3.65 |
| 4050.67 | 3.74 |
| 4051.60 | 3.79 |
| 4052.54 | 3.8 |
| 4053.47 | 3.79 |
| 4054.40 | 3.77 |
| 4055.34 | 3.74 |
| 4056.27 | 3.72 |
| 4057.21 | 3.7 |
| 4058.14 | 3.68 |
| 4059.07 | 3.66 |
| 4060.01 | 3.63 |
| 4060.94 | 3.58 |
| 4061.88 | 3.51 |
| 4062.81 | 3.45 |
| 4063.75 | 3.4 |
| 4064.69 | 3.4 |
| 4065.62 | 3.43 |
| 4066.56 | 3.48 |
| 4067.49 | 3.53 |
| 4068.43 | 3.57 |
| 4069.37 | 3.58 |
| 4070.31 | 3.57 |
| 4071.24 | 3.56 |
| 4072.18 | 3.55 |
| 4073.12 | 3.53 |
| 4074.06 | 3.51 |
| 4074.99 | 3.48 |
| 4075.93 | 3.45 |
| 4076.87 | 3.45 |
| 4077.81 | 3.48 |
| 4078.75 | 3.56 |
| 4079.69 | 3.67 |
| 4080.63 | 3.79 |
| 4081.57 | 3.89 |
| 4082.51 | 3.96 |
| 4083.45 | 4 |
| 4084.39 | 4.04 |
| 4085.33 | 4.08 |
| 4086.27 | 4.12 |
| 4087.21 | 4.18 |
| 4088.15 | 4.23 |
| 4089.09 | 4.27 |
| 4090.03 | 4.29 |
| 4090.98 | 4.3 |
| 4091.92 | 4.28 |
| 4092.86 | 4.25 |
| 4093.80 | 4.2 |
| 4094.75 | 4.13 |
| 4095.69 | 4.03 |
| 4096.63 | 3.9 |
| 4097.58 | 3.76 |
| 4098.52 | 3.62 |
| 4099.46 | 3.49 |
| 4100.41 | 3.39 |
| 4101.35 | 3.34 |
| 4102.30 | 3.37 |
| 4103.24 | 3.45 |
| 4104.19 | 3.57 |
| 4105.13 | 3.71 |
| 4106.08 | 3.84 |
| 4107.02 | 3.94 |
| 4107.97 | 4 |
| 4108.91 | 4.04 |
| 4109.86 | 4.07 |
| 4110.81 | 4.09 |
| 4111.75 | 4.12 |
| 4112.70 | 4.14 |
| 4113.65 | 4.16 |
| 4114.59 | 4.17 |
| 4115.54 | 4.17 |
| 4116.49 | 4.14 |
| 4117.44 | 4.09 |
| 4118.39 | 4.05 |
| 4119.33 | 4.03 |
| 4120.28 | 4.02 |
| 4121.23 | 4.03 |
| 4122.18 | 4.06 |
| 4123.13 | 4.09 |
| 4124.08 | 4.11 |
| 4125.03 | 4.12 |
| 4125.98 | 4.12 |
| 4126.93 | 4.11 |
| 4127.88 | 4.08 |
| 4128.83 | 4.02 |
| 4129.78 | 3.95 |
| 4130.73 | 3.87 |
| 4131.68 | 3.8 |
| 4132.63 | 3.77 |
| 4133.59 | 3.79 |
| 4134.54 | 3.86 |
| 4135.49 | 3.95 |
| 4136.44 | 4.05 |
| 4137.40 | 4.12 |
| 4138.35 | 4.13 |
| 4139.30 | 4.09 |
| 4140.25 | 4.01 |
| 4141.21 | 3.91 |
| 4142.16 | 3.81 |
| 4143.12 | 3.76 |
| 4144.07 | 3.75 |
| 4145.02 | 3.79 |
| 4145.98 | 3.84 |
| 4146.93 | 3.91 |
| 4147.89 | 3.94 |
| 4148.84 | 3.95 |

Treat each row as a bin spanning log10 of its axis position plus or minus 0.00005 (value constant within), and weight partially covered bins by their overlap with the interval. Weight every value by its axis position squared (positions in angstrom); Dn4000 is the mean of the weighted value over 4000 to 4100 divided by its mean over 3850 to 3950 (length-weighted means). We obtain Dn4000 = 1.75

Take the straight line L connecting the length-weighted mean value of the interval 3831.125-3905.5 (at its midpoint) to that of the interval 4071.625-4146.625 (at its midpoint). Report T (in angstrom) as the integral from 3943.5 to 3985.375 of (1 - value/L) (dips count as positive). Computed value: 5.58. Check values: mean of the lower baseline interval 2.27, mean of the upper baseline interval 3.92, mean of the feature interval 2.53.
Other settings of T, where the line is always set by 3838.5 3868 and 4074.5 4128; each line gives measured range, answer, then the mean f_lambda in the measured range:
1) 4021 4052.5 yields -1.3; 3.65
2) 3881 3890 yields 1.2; 2.16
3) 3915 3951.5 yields 9.2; 2.11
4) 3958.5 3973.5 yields 6.3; 1.77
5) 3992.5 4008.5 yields -1.6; 3.6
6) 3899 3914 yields -0.9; 2.81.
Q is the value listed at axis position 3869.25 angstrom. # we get 2.25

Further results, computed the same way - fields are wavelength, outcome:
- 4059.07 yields 3.66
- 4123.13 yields 4.09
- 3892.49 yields 2.6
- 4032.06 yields 3.39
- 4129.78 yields 3.95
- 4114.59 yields 4.17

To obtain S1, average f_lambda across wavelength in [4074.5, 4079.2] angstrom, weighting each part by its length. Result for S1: 3.49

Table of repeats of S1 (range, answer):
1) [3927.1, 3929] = 1.63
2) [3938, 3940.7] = 1.84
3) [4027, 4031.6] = 3.66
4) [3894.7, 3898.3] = 2.78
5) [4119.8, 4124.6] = 4.06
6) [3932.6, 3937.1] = 1.05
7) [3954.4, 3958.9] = 2.99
